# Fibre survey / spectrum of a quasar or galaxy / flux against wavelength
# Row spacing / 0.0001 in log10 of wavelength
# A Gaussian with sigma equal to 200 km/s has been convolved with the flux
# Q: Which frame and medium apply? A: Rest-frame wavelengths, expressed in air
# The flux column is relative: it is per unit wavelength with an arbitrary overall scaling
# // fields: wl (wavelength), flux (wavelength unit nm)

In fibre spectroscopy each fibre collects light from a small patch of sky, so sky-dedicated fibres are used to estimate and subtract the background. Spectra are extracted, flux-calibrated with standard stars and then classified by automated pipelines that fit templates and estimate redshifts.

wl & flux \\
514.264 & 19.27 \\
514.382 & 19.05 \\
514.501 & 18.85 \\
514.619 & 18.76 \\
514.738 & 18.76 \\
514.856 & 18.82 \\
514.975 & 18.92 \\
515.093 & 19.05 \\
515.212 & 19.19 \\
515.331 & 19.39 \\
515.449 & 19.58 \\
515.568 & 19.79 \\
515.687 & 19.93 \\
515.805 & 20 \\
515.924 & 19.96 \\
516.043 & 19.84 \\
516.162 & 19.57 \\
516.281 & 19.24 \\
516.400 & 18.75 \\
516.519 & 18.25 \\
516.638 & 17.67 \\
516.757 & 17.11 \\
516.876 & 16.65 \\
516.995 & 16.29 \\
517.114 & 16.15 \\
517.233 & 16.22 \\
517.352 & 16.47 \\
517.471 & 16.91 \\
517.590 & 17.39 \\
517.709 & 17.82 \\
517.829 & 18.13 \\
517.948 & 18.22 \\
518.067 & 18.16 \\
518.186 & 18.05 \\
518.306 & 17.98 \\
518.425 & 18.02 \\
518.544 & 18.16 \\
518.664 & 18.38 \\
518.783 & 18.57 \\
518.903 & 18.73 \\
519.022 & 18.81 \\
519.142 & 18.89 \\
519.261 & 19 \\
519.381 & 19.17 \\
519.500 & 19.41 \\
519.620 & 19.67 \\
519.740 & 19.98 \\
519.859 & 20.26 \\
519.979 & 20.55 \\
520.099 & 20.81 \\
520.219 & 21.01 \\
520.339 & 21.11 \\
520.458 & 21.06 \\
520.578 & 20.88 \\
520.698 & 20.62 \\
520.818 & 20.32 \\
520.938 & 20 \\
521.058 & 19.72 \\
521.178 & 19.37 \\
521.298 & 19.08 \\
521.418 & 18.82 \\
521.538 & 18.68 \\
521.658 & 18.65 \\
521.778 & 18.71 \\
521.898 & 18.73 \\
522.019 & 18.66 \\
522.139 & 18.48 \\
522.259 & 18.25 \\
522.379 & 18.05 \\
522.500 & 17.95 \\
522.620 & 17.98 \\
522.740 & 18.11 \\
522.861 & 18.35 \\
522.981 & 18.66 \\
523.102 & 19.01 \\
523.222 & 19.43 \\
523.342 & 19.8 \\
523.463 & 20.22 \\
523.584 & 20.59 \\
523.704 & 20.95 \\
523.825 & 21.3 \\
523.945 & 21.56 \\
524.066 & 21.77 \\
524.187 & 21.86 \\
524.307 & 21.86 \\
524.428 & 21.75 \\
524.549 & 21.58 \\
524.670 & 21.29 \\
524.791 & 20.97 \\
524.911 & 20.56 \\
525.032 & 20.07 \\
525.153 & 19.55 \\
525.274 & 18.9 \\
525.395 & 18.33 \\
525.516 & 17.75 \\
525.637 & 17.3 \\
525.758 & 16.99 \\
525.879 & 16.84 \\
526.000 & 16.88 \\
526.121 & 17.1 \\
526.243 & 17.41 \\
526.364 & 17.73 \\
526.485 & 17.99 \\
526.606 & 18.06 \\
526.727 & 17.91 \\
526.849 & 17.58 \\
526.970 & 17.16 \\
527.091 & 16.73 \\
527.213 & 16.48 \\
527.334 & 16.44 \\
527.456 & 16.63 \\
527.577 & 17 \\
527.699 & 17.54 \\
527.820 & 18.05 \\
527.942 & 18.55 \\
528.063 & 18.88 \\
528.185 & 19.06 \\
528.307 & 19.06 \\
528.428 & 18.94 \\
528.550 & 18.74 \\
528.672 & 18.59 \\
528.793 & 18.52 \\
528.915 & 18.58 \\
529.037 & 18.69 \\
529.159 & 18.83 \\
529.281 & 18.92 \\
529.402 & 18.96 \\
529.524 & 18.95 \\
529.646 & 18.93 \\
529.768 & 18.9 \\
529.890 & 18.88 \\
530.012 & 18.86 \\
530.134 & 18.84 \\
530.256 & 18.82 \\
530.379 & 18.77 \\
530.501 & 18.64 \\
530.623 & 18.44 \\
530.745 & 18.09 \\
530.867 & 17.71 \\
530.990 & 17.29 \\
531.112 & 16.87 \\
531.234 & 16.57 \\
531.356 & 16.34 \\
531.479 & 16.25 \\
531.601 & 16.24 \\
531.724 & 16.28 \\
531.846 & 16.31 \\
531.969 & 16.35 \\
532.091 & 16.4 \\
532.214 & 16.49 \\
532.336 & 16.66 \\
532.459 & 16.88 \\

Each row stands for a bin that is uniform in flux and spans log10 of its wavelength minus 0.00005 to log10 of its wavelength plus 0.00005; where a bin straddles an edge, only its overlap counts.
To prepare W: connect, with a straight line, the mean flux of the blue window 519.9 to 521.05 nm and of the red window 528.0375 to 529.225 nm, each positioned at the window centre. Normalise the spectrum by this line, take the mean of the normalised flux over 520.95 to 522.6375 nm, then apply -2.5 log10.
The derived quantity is 0.09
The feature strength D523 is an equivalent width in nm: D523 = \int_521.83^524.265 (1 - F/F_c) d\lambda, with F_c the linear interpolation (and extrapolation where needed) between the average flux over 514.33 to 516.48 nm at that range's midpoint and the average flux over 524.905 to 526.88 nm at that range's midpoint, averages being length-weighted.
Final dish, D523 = -0.16 nm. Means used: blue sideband 19.3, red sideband 18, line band 19.5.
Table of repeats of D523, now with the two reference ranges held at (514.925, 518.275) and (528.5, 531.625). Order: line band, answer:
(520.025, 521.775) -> -0.16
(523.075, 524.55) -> -0.21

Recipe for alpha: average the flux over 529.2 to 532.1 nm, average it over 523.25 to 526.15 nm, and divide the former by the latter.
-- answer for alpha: 0.9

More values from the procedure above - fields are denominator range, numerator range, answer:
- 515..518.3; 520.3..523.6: 1.05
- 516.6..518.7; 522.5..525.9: 1.13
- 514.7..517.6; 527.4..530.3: 1.01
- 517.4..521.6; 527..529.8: 0.95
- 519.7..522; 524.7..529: 0.91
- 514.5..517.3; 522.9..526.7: 1.05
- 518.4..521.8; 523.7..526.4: 1.00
